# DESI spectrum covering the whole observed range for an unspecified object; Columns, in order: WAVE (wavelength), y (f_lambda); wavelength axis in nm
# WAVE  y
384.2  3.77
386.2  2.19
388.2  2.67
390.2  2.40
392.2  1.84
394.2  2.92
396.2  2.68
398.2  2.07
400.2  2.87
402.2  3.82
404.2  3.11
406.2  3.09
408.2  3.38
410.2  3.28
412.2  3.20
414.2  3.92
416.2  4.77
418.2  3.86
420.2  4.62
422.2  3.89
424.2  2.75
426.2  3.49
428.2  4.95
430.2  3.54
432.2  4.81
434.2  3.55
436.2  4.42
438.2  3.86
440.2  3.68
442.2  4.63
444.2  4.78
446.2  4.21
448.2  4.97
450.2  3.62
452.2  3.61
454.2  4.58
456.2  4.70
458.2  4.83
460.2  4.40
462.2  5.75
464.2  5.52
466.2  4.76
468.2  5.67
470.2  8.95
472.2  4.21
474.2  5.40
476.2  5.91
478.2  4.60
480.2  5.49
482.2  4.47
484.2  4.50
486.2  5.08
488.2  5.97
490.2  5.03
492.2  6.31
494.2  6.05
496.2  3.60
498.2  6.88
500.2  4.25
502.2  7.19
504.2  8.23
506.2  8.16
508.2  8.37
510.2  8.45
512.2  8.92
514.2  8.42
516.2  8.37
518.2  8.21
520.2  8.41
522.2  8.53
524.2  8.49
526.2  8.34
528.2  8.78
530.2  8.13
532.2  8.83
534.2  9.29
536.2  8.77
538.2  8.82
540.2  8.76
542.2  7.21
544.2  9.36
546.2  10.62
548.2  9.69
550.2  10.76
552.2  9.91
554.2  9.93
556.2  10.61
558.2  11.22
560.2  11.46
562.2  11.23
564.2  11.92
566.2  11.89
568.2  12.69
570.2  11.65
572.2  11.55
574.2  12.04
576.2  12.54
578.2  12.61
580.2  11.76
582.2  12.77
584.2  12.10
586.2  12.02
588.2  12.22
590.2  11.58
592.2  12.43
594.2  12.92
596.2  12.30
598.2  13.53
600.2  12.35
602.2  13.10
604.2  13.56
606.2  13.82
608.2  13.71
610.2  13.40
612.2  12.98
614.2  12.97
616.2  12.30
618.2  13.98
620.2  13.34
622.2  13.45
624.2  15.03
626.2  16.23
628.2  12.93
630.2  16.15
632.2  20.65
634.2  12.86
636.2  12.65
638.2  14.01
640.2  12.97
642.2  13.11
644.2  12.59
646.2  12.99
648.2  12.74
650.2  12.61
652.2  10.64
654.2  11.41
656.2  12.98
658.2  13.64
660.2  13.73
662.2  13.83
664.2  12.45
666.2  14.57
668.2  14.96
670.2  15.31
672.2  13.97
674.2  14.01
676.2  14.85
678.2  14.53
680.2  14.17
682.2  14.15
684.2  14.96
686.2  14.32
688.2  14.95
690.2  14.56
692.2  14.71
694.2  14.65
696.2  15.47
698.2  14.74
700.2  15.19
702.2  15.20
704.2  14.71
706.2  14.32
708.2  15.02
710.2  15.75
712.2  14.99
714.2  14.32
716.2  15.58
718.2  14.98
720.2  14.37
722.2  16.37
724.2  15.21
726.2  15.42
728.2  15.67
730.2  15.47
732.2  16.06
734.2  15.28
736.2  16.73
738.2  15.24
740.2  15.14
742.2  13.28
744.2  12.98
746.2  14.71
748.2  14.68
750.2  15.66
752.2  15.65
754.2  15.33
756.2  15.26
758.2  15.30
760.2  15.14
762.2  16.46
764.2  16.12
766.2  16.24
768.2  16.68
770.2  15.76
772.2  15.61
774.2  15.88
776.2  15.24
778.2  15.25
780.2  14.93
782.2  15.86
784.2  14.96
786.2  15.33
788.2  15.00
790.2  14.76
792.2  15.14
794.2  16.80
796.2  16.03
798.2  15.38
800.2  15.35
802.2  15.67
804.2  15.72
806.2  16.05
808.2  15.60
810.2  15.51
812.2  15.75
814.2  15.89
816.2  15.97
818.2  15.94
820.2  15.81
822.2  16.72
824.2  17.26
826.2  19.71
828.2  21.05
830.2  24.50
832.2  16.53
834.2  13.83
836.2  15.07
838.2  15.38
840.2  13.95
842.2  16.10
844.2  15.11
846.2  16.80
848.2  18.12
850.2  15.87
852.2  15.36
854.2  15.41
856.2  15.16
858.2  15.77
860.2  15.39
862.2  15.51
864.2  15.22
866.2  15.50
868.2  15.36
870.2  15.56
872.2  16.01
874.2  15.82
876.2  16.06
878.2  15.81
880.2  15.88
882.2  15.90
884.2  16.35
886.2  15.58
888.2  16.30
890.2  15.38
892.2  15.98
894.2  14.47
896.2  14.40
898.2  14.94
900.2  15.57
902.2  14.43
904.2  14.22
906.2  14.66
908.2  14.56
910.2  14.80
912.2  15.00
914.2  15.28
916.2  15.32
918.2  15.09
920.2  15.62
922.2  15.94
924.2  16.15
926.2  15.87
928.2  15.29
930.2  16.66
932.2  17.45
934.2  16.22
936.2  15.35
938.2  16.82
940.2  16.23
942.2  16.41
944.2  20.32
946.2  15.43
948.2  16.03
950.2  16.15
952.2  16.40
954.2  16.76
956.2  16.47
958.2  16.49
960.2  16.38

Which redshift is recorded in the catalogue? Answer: 0.261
